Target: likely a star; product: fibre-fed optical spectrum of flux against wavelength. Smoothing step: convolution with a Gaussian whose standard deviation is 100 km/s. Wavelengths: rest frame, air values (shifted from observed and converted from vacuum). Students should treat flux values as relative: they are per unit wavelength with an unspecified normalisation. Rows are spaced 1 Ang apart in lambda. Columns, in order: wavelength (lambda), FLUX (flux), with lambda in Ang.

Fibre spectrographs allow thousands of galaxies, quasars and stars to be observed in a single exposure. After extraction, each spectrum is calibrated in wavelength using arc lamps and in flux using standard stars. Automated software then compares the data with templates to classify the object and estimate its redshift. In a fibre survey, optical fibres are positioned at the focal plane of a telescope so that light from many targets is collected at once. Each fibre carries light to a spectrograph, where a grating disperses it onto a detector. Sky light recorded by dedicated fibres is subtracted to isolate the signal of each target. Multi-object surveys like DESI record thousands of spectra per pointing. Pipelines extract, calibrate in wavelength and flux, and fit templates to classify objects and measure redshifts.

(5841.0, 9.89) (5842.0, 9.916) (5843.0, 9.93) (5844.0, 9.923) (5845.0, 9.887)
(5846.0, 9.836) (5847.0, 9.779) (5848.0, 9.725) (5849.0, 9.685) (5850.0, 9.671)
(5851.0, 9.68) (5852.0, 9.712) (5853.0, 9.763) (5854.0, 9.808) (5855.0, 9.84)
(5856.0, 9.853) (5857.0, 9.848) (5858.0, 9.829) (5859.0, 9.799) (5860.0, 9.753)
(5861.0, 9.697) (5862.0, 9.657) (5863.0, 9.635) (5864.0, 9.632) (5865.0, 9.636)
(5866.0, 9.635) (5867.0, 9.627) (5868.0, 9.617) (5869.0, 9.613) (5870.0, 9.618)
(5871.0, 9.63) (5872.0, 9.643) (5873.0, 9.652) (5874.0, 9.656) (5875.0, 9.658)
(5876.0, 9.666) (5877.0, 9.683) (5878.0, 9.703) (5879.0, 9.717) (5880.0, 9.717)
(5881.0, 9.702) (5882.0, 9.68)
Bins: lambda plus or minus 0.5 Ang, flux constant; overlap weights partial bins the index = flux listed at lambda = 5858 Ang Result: 9.829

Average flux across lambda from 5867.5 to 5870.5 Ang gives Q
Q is 9.62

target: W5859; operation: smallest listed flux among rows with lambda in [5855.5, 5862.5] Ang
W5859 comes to 9.657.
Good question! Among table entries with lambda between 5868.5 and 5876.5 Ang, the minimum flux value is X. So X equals 9.613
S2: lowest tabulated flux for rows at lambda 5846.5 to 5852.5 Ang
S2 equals 9.671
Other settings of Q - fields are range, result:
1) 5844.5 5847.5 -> 9.83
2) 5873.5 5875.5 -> 9.66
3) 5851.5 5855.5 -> 9.78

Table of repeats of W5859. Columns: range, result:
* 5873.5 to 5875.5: 9.656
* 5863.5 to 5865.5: 9.632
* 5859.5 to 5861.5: 9.697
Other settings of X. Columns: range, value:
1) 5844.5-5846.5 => 9.836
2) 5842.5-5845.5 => 9.887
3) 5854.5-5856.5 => 9.84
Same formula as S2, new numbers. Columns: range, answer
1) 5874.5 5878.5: 9.658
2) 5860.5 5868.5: 9.617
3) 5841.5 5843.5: 9.916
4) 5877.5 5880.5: 9.703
